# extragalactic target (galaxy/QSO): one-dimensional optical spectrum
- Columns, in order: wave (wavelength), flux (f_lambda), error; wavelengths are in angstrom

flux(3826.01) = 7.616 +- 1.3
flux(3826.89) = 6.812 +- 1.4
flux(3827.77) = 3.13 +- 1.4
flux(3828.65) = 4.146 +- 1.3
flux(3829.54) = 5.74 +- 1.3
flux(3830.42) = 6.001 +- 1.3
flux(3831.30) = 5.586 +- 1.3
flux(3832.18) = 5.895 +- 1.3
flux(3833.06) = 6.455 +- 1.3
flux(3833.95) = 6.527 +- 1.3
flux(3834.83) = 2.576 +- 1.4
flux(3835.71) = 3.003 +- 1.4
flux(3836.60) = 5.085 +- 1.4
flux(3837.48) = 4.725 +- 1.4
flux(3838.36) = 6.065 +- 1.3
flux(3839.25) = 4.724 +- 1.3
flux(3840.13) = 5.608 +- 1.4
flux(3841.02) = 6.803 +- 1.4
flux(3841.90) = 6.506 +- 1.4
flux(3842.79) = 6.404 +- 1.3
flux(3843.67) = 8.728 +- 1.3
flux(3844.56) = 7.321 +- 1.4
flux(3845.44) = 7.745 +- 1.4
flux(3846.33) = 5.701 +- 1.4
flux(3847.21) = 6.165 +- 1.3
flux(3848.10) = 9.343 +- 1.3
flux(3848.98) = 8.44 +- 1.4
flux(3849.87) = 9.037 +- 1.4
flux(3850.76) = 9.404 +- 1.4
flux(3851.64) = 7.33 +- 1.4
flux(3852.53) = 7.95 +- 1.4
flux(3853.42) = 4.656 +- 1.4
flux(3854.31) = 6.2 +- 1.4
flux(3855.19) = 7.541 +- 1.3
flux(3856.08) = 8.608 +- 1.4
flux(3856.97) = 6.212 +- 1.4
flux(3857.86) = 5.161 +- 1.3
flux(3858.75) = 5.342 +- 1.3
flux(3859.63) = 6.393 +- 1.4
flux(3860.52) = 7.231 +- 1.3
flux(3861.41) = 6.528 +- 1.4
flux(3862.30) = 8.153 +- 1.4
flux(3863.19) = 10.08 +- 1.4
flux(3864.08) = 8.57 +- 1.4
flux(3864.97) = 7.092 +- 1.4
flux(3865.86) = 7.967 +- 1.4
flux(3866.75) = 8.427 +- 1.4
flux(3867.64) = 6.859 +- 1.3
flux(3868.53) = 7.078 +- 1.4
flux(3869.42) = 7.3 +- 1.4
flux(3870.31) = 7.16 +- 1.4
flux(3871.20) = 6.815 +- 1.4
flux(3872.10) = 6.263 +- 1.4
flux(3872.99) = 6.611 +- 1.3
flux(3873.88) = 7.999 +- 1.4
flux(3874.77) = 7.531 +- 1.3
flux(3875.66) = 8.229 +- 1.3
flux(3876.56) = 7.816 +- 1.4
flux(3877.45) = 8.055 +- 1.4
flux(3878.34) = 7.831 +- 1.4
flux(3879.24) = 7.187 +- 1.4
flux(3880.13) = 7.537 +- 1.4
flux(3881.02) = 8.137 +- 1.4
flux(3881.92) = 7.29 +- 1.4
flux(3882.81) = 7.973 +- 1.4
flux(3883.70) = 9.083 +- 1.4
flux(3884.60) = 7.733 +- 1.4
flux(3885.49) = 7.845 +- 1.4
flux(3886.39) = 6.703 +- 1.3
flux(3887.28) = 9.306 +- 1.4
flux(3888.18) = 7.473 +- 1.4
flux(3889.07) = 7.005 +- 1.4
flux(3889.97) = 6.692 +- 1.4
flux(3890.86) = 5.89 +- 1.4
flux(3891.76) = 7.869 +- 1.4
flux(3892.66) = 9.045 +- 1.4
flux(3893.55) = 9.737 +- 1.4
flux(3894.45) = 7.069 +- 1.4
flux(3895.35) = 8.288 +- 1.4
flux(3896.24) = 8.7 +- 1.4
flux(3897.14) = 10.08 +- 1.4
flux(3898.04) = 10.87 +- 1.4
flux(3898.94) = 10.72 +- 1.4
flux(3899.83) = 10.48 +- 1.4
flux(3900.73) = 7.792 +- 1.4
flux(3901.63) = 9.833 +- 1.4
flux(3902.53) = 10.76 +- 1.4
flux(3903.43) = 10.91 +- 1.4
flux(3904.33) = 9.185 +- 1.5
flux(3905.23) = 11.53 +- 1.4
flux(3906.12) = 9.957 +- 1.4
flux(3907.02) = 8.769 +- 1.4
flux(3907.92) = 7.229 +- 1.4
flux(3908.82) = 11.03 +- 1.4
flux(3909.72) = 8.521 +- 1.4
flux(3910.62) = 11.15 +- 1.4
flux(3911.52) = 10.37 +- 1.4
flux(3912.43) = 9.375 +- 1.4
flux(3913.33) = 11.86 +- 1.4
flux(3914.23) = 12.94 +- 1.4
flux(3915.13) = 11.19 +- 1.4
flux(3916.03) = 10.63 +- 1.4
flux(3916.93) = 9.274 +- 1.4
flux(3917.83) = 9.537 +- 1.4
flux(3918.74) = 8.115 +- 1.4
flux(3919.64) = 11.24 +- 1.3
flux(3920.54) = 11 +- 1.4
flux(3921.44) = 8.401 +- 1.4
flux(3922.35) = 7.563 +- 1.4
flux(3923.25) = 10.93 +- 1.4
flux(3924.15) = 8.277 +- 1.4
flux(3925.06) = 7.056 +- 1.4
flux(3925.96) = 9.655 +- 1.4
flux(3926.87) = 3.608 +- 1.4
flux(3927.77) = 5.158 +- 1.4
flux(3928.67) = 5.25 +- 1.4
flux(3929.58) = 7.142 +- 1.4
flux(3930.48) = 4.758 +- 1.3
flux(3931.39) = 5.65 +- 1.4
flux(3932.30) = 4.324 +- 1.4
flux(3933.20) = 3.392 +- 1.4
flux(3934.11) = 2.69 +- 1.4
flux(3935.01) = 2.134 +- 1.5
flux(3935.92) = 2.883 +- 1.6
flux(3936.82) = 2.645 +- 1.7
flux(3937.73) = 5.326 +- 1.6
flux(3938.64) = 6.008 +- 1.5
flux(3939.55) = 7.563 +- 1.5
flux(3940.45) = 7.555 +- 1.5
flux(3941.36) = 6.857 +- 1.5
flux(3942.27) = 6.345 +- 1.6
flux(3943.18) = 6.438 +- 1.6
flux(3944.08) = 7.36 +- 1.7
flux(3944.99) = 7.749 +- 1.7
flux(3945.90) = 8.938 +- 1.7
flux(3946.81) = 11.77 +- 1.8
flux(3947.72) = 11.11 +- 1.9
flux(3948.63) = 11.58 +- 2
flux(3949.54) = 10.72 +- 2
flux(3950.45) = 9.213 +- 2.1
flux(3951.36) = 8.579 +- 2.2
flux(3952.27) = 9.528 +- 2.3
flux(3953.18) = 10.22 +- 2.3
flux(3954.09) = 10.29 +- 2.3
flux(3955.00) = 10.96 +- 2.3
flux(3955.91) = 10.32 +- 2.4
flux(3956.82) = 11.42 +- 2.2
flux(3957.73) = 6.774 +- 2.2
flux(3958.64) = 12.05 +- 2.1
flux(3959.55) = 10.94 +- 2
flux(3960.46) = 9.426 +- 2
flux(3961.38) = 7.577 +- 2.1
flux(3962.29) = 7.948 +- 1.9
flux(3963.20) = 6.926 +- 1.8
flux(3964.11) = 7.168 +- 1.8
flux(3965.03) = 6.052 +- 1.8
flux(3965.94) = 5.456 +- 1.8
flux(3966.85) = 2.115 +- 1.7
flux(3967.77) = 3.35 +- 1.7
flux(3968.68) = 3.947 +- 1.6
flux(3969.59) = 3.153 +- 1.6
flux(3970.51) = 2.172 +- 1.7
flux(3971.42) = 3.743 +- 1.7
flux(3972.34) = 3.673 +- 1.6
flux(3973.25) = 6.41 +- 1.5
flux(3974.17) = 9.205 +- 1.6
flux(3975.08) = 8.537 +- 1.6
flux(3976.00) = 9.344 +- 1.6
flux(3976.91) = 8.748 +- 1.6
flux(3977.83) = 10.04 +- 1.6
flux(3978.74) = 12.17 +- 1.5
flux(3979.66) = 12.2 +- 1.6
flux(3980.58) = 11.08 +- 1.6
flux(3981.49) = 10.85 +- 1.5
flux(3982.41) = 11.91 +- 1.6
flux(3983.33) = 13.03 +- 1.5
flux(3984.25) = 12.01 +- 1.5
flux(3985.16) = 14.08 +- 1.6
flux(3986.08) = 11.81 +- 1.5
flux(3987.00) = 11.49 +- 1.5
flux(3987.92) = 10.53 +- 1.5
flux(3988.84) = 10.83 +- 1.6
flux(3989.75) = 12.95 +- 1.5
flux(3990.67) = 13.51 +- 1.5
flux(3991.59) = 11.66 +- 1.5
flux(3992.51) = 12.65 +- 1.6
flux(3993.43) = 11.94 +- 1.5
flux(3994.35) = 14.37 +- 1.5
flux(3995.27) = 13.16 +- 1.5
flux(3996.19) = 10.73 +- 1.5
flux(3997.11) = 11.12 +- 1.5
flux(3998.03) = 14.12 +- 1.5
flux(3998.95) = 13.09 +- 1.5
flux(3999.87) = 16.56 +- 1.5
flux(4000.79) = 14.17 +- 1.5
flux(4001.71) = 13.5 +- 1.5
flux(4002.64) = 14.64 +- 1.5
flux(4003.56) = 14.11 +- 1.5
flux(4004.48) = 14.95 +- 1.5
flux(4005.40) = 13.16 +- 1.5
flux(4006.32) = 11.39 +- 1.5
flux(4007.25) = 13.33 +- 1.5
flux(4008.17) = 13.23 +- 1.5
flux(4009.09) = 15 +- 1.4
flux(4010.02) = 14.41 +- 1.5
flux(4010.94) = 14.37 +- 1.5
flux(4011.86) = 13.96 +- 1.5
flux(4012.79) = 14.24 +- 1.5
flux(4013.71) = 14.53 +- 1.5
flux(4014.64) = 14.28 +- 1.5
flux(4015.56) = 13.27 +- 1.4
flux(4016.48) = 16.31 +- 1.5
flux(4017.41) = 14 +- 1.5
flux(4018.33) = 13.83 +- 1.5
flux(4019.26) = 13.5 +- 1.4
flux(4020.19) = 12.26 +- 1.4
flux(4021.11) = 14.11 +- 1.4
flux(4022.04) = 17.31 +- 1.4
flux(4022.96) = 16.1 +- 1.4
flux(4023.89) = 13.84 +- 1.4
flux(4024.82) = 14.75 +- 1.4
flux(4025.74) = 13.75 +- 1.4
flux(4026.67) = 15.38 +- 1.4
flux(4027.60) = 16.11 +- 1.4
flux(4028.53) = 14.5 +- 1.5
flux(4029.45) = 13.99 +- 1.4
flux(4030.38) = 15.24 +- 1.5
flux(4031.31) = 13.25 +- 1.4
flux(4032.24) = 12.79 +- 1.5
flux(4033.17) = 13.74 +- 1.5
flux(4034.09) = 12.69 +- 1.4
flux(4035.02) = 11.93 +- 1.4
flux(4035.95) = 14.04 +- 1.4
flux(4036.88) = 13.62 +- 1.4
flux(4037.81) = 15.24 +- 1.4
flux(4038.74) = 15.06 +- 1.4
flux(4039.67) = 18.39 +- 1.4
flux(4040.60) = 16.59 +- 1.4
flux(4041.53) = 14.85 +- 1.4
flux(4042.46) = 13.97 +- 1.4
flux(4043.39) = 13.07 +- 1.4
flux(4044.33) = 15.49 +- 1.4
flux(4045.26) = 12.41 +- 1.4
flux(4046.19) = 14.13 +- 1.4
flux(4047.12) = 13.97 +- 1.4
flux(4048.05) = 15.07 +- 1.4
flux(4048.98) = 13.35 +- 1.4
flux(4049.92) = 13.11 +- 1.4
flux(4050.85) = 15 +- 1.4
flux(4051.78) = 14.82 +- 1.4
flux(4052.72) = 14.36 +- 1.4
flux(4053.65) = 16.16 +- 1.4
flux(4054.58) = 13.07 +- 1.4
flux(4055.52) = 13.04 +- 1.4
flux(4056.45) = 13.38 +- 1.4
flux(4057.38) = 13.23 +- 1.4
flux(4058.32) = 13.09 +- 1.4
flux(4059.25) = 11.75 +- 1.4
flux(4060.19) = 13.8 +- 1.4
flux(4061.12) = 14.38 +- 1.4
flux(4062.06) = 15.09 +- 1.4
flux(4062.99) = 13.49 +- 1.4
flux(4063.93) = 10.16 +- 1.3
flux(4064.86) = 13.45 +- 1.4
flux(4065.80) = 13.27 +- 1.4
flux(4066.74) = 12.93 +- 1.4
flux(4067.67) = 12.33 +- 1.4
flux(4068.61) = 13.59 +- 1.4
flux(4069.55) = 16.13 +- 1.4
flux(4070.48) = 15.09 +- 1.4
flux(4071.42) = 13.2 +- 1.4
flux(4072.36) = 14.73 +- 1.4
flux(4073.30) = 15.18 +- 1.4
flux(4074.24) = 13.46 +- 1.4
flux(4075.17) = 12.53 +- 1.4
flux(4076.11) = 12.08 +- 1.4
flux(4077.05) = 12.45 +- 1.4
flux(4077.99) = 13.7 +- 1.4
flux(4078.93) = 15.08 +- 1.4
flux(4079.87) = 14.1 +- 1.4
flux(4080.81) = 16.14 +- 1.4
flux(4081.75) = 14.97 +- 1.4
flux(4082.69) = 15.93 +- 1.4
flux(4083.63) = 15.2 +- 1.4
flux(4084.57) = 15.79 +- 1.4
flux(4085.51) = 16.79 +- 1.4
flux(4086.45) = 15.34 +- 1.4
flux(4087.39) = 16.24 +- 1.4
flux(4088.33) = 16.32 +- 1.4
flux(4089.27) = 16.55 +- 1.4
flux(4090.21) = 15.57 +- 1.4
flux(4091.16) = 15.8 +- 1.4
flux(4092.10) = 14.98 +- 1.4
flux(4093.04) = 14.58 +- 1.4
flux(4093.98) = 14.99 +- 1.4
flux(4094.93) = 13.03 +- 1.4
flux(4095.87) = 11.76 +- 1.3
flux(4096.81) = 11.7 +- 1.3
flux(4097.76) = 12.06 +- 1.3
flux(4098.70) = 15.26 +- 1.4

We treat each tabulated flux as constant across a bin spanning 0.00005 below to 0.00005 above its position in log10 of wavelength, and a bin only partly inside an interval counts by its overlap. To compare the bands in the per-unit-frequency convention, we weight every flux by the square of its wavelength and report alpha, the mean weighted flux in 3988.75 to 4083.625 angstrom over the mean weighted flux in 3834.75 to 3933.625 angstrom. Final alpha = 1.9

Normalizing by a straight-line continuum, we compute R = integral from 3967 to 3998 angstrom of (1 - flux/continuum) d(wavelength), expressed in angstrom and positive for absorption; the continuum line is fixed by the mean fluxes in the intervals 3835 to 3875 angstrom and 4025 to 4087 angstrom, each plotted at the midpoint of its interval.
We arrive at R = 4.6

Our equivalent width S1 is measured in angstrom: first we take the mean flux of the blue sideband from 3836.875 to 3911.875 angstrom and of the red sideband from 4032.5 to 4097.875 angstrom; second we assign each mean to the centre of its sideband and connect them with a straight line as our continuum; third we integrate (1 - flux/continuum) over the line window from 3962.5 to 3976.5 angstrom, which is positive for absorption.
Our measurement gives 7.1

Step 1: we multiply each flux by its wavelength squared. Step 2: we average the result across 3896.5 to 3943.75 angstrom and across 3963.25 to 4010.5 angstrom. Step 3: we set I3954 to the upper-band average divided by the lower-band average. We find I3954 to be 1.4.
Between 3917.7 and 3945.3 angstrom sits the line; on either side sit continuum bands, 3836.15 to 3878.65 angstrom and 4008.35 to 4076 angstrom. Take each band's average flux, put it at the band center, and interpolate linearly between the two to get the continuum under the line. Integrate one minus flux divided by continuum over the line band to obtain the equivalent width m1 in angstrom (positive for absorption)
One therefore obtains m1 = 9.4 angstrom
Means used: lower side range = 7.14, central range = 6.49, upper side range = 14.1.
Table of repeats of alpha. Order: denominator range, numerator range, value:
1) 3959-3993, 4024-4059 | 1.65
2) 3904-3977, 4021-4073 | 1.91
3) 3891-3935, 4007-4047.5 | 1.76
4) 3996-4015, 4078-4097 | 1.14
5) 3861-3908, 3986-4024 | 1.74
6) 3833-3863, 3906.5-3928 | 1.46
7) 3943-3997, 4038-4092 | 1.60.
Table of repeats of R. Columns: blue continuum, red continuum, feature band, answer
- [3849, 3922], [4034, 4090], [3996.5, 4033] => -4.18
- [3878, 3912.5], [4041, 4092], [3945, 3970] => 5.34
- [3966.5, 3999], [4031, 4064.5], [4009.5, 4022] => -2.37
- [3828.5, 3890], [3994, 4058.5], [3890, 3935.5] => 3.25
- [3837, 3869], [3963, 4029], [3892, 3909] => -1.76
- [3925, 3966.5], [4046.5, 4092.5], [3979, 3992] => -3.19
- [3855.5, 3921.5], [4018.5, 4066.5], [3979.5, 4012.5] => -1.42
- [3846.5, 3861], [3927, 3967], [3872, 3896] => -1.68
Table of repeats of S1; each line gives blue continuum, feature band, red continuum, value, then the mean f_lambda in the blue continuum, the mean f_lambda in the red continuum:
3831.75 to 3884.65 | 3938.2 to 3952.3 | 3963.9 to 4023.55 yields 1.9 angstrom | 7.03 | 11.5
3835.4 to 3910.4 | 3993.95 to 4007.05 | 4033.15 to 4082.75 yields -1.6 angstrom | 7.76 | 14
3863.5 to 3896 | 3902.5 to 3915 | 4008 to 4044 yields -1.7 angstrom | 7.67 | 14.4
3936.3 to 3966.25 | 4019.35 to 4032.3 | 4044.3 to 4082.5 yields -2.7 angstrom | 8.45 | 13.8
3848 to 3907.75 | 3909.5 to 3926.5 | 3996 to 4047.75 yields -0.2 angstrom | 8.03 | 14.2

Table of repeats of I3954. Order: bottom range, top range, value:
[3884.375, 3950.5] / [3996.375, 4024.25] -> 1.79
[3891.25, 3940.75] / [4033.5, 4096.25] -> 1.87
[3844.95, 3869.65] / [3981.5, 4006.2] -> 1.87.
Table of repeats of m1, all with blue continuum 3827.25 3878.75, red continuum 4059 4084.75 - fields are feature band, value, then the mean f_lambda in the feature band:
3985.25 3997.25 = -0.9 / 12.1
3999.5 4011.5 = -2.3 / 14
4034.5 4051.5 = -1.9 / 14.4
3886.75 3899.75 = -0.7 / 8.53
